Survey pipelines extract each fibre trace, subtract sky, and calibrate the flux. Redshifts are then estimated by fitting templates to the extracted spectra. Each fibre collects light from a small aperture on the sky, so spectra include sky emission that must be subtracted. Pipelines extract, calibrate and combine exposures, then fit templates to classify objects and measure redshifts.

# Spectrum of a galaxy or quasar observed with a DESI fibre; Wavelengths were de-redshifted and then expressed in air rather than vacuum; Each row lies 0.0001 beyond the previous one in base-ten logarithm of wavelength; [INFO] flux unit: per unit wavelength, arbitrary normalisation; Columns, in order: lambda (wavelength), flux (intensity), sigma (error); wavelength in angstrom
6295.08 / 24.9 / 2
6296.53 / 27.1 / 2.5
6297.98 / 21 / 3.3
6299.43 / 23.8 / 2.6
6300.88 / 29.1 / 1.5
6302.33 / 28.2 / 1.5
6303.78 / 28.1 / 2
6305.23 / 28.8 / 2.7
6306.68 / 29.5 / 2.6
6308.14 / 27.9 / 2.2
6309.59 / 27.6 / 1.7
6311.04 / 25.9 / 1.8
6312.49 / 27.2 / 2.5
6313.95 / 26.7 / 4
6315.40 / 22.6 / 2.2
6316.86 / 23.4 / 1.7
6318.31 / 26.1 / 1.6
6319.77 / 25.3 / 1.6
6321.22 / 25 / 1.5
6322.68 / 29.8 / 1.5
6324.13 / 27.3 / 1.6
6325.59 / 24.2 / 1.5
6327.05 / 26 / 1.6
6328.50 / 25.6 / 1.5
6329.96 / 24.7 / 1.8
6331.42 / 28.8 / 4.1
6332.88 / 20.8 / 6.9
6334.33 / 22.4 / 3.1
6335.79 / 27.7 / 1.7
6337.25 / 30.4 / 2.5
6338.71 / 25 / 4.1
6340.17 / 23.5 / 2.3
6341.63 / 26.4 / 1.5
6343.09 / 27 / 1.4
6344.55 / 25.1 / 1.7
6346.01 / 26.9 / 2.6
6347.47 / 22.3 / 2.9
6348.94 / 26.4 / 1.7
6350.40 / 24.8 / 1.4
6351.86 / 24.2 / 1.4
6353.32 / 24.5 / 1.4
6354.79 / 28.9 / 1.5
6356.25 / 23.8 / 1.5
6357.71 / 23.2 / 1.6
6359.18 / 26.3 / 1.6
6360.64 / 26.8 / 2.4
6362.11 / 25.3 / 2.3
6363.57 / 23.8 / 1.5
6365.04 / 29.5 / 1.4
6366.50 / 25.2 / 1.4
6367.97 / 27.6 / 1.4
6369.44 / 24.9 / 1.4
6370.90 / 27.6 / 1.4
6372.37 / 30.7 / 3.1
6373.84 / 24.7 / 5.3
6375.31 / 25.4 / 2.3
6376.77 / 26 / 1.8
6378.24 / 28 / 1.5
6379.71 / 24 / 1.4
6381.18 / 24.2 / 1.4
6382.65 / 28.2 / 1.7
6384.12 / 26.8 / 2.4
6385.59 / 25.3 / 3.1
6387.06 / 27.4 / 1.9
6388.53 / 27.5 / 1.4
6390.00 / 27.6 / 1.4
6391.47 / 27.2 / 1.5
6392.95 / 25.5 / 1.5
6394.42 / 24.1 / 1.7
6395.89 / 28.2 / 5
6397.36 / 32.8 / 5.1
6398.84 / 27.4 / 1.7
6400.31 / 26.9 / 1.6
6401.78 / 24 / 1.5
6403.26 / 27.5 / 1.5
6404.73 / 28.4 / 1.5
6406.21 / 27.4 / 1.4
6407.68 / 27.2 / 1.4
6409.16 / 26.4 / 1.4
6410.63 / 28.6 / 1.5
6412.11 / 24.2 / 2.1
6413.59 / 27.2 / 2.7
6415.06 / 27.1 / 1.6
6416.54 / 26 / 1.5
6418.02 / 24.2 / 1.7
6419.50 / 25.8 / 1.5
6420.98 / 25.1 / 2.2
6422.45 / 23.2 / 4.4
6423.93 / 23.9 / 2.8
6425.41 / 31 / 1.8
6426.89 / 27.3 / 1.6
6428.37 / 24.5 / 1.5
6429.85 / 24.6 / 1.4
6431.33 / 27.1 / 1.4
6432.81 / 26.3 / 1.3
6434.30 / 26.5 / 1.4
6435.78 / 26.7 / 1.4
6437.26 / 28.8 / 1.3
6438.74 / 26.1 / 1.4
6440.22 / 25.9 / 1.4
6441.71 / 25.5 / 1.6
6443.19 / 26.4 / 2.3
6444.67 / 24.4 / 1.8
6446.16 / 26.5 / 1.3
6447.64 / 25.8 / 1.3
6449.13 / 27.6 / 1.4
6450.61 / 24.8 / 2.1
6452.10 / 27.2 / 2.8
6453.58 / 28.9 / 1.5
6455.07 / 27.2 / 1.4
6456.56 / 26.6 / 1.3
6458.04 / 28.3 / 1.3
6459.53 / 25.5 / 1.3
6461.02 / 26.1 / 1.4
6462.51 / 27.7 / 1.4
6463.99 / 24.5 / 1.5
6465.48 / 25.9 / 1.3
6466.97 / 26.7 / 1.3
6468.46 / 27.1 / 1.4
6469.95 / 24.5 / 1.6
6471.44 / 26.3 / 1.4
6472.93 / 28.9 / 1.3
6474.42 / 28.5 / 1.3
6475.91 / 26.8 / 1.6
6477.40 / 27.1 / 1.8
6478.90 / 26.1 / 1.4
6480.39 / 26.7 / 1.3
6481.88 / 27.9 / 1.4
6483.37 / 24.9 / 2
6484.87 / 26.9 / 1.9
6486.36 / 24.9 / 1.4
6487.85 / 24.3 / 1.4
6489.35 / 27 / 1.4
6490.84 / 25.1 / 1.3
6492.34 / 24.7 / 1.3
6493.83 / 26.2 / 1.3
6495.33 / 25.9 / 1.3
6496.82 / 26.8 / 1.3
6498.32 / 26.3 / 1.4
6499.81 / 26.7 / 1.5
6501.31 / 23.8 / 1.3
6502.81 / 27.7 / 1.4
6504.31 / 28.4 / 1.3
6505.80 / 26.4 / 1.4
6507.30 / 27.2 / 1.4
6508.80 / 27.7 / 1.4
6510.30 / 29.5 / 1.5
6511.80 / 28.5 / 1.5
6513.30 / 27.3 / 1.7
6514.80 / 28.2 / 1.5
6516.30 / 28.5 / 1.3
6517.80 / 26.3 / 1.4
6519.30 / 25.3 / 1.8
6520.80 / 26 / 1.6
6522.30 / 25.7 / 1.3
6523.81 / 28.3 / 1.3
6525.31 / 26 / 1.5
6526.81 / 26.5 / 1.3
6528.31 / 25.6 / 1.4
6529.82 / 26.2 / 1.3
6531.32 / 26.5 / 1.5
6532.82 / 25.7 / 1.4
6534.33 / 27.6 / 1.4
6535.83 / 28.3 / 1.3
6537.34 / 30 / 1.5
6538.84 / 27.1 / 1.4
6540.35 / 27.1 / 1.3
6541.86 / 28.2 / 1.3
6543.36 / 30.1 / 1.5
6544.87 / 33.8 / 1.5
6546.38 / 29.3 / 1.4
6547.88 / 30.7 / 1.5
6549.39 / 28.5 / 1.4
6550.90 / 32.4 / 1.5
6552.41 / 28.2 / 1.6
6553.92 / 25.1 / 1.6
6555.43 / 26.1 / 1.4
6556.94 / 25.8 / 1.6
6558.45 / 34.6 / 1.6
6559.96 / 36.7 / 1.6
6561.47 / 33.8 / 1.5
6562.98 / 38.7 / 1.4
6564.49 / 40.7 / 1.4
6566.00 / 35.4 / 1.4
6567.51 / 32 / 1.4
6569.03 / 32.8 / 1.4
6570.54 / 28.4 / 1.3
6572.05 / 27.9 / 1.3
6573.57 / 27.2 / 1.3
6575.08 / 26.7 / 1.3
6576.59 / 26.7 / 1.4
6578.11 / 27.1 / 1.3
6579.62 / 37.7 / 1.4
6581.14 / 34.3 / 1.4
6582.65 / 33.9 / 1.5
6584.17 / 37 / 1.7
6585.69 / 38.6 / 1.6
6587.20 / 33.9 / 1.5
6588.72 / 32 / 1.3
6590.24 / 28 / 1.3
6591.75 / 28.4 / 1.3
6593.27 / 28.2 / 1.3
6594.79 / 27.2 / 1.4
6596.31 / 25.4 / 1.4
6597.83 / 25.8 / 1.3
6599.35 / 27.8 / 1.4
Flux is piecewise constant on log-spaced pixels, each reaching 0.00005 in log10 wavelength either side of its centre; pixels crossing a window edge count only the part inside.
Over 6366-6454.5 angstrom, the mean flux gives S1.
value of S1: 26.5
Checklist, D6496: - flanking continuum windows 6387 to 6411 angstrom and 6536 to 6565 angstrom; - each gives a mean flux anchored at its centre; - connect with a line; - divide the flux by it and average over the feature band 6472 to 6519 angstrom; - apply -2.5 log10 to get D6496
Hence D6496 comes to 0.10 mag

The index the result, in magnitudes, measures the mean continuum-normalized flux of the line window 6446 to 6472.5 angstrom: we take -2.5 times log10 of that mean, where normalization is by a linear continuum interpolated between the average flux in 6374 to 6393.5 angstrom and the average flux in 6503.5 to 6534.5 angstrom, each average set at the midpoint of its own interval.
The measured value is 0.007 mag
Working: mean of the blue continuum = 26.3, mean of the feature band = 26.5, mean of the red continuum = 27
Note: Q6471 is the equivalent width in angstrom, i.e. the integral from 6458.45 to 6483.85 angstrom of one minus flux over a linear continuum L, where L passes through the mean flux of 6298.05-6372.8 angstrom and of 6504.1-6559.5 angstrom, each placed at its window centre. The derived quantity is 0.7 angstrom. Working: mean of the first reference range 26.1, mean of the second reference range 28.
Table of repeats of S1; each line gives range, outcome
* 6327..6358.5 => 25.4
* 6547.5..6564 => 31.1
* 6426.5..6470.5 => 26.4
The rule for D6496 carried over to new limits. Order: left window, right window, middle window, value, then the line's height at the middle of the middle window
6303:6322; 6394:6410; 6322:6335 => 0.046 mag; 26.6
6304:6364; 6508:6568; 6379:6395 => 0.021 mag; 26.7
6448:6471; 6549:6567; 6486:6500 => 0.108 mag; 28.5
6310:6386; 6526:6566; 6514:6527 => 0.099 mag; 29.3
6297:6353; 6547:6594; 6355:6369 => 0.039 mag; 26.8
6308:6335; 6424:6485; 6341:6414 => -0.015 mag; 26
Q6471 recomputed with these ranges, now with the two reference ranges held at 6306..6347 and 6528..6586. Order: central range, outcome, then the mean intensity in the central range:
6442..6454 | 0.87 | 26.4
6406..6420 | 0.67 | 26.4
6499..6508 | 0.86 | 26.7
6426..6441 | 0.90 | 26.4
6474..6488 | 1.25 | 26.5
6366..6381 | 0.32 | 26.3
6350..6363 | 0.63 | 25.3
